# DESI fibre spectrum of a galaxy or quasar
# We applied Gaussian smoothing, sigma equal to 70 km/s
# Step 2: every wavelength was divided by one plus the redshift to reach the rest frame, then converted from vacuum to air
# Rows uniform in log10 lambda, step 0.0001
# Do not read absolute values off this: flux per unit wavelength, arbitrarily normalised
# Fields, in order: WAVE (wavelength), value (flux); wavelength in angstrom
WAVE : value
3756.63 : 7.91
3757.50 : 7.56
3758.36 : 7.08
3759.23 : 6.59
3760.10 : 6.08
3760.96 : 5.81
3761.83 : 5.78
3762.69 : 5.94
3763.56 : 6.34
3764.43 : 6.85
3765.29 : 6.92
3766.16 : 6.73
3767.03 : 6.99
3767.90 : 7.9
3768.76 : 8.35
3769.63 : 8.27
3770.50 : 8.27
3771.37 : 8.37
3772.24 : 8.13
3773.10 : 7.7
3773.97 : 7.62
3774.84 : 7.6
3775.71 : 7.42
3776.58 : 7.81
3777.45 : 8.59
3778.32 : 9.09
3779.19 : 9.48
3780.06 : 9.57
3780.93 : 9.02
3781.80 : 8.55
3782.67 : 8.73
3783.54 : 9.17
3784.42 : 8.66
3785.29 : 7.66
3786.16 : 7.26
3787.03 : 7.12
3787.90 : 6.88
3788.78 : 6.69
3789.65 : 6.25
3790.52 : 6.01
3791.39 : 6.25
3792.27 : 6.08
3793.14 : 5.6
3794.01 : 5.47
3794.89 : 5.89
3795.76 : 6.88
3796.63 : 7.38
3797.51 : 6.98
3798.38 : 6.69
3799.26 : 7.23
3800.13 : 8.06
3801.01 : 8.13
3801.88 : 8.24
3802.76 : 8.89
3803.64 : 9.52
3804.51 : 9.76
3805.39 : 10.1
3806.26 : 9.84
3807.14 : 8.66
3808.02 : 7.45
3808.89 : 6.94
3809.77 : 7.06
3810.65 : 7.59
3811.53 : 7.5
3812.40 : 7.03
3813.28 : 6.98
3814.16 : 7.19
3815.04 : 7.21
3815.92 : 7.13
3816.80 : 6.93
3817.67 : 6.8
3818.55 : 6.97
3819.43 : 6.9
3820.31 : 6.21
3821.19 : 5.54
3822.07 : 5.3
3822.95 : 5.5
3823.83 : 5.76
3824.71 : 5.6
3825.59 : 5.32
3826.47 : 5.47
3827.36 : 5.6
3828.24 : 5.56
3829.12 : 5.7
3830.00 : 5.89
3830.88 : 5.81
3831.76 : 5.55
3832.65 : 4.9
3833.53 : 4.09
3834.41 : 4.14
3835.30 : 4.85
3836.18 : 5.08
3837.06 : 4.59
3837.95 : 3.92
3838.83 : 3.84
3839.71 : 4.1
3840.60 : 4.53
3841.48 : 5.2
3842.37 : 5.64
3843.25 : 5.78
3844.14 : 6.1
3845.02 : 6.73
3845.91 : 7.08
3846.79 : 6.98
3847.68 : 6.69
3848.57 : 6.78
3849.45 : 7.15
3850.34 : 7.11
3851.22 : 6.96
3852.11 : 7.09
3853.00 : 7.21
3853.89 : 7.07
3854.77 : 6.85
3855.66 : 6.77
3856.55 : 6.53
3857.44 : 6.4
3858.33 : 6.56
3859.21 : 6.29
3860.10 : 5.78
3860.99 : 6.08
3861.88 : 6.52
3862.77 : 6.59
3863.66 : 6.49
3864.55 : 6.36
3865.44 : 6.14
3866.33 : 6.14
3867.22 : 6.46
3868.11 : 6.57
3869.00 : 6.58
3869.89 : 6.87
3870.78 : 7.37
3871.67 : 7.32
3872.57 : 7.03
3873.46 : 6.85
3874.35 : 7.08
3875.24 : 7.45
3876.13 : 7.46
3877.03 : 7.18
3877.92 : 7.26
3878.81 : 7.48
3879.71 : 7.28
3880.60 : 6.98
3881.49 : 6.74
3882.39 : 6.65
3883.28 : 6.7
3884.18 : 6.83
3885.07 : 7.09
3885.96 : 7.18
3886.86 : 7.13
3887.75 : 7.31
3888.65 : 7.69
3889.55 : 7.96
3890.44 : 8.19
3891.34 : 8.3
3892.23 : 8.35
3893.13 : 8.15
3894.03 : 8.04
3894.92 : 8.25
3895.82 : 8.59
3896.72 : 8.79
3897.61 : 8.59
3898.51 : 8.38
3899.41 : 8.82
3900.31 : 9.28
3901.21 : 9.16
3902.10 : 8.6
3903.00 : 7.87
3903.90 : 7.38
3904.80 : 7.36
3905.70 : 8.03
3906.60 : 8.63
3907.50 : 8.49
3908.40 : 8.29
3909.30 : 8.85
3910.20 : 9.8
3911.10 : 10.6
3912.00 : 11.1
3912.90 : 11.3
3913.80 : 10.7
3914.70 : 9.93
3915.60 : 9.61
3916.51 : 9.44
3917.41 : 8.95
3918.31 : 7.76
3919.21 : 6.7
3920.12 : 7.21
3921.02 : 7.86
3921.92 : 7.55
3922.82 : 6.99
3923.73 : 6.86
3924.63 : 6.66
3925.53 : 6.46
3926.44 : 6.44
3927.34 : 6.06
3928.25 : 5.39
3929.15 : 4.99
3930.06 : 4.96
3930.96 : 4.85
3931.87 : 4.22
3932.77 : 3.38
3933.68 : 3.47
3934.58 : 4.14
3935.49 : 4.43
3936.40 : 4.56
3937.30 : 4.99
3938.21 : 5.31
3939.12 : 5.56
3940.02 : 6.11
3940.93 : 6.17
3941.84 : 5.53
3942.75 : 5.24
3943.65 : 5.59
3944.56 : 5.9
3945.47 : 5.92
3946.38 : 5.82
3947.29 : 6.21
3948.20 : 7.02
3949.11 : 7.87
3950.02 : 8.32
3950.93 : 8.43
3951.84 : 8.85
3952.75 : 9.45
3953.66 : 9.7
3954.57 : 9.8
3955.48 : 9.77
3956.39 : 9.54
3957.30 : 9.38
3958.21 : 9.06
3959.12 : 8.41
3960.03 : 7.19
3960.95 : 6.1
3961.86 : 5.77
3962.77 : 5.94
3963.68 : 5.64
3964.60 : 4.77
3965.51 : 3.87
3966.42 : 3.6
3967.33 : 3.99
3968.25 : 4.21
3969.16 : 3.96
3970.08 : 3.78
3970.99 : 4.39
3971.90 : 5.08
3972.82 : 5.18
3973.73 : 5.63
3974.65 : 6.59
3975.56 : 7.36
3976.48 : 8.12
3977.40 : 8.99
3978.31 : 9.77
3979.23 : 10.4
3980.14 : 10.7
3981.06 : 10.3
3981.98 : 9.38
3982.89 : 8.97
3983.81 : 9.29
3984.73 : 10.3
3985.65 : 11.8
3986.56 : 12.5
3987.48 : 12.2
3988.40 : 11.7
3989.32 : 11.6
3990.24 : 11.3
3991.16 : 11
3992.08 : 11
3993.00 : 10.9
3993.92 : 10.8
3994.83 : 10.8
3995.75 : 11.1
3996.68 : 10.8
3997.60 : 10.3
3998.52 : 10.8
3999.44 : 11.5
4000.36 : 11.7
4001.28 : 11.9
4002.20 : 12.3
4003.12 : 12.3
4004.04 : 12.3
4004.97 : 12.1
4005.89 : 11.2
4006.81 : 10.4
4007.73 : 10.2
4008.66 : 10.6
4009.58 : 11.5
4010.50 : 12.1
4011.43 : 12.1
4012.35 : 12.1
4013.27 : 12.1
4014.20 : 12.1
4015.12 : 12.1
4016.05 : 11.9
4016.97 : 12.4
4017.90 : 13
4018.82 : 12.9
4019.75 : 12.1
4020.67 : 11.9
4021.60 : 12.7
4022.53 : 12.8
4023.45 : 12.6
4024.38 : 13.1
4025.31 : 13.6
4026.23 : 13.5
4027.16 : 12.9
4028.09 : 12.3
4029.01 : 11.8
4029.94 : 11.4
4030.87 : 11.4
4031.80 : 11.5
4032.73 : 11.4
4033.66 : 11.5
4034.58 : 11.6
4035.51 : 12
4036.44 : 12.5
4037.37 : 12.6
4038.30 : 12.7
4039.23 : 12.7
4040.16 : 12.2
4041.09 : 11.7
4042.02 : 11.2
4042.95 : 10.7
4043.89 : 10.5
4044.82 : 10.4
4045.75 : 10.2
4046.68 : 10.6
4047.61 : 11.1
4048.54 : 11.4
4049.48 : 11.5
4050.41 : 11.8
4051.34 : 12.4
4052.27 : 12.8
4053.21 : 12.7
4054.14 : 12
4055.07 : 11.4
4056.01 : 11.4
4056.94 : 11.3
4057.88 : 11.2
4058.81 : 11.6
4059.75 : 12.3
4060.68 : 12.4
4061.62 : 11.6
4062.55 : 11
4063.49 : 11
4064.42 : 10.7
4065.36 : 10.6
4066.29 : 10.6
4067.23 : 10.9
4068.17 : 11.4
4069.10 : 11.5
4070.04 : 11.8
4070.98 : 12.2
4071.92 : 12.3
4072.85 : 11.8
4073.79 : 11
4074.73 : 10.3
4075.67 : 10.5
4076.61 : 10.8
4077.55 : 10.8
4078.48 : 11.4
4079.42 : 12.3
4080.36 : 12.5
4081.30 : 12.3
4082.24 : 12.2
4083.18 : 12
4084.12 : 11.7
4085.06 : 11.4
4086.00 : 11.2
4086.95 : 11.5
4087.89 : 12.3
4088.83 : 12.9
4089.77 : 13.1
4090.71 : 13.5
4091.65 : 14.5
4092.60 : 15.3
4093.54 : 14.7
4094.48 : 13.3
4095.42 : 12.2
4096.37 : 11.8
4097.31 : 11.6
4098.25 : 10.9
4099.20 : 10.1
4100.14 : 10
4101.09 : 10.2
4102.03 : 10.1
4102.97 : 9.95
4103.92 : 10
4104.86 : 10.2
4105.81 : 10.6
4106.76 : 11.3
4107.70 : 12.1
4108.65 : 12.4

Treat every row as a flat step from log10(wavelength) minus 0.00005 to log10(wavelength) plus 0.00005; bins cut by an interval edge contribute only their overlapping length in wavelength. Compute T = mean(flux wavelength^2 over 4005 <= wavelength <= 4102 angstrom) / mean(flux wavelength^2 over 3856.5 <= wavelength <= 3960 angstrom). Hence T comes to 1.7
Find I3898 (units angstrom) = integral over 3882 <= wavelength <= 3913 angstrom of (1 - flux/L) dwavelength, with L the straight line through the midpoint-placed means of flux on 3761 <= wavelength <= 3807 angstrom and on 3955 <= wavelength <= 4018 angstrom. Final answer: 1.3 angstrom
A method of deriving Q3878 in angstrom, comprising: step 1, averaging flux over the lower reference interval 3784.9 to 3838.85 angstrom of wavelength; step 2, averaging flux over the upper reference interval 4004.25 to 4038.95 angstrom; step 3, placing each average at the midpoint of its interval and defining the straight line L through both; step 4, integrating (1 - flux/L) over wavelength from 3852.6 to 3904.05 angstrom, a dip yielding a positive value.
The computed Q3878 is 6.5 angstrom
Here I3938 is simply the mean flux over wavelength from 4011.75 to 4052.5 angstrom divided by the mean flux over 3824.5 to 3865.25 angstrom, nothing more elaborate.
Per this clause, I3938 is 2.03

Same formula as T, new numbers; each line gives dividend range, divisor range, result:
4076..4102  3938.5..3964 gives 1.77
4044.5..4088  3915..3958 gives 1.82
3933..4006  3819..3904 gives 1.30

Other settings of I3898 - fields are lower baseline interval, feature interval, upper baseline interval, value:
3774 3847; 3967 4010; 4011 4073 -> 4.28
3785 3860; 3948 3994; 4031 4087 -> 7.04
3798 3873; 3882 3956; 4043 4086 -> 7.50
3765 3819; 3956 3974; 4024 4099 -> 7.97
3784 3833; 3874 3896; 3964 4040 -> 2.20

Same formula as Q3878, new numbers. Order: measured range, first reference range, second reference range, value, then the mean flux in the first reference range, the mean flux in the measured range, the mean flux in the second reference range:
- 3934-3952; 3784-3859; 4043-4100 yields 6.04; 6.55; 6.03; 11.7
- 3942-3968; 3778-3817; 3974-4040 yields 8.60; 7.66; 7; 11.4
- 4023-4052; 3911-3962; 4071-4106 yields -4.80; 7.1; 11.8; 11.7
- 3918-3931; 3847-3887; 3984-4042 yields 3.39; 6.82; 6.49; 11.8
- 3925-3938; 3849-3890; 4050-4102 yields 5.36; 6.88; 4.9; 11.8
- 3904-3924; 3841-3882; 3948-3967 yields -4.36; 6.72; 8.72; 7.53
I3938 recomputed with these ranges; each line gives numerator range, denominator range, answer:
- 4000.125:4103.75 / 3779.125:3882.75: 1.76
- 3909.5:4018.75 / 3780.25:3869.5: 1.28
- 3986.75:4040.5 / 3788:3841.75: 1.84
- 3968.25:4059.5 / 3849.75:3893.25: 1.57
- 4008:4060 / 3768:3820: 1.55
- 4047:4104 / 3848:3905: 1.61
